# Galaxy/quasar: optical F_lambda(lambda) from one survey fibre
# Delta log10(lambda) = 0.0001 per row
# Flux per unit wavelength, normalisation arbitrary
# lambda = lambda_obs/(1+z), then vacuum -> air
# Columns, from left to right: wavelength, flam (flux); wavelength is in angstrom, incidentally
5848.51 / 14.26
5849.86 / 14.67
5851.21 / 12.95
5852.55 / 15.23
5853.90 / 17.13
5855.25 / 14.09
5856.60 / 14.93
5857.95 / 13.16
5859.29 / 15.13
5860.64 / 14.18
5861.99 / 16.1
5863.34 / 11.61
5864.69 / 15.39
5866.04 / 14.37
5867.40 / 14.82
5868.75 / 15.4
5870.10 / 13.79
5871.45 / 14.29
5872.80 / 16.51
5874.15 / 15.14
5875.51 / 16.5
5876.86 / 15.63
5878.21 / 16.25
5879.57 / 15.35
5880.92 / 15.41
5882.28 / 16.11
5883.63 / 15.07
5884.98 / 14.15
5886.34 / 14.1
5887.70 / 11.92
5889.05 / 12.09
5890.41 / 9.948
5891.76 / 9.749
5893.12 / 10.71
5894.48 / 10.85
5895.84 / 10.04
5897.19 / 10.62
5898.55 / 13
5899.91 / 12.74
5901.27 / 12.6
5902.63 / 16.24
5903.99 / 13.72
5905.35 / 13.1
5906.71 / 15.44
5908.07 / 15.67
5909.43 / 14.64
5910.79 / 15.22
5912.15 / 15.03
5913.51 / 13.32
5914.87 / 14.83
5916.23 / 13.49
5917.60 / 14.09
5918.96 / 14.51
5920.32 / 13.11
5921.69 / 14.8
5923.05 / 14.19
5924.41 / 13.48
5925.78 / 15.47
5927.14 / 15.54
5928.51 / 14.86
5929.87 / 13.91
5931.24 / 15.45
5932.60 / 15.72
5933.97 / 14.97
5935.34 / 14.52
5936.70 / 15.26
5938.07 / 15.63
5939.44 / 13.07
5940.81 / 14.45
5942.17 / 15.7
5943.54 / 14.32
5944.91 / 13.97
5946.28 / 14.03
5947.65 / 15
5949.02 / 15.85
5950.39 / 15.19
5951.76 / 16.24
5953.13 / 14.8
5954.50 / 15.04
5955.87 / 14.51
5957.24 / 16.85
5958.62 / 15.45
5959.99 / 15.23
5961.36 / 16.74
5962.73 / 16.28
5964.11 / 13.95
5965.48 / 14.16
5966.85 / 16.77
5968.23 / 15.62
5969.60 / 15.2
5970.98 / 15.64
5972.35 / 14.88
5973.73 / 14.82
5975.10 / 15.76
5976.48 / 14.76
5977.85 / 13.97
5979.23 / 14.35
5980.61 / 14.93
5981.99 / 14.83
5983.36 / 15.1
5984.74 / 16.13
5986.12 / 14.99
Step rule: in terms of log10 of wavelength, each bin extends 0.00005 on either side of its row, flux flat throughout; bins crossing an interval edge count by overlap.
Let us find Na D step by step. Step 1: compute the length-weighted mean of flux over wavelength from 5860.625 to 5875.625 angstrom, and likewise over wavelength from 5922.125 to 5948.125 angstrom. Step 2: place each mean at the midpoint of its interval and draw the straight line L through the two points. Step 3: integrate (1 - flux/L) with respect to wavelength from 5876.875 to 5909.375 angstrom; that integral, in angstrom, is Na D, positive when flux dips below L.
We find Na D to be 3.2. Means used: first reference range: 14.8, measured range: 13.3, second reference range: 14.7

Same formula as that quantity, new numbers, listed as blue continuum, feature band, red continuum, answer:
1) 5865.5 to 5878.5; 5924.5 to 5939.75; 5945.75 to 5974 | 0.4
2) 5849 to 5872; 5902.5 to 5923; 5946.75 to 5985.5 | 0.7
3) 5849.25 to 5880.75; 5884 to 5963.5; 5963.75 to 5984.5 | 4.3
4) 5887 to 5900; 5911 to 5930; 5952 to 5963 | -2.0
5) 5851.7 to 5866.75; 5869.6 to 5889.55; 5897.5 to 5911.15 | -0.6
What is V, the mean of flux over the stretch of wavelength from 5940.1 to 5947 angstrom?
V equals 14.5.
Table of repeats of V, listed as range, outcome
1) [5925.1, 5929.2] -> 15.3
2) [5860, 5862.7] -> 15.1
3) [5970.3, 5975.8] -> 15.3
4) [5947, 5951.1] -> 15.4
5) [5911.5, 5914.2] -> 14.2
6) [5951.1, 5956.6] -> 15.2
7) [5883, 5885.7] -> 14.6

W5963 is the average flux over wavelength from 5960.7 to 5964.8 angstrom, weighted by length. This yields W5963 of 15.6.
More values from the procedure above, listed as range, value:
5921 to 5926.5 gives 14.5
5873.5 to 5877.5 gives 15.7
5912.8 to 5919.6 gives 14.1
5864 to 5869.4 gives 15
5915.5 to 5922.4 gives 14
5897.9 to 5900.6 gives 12.9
